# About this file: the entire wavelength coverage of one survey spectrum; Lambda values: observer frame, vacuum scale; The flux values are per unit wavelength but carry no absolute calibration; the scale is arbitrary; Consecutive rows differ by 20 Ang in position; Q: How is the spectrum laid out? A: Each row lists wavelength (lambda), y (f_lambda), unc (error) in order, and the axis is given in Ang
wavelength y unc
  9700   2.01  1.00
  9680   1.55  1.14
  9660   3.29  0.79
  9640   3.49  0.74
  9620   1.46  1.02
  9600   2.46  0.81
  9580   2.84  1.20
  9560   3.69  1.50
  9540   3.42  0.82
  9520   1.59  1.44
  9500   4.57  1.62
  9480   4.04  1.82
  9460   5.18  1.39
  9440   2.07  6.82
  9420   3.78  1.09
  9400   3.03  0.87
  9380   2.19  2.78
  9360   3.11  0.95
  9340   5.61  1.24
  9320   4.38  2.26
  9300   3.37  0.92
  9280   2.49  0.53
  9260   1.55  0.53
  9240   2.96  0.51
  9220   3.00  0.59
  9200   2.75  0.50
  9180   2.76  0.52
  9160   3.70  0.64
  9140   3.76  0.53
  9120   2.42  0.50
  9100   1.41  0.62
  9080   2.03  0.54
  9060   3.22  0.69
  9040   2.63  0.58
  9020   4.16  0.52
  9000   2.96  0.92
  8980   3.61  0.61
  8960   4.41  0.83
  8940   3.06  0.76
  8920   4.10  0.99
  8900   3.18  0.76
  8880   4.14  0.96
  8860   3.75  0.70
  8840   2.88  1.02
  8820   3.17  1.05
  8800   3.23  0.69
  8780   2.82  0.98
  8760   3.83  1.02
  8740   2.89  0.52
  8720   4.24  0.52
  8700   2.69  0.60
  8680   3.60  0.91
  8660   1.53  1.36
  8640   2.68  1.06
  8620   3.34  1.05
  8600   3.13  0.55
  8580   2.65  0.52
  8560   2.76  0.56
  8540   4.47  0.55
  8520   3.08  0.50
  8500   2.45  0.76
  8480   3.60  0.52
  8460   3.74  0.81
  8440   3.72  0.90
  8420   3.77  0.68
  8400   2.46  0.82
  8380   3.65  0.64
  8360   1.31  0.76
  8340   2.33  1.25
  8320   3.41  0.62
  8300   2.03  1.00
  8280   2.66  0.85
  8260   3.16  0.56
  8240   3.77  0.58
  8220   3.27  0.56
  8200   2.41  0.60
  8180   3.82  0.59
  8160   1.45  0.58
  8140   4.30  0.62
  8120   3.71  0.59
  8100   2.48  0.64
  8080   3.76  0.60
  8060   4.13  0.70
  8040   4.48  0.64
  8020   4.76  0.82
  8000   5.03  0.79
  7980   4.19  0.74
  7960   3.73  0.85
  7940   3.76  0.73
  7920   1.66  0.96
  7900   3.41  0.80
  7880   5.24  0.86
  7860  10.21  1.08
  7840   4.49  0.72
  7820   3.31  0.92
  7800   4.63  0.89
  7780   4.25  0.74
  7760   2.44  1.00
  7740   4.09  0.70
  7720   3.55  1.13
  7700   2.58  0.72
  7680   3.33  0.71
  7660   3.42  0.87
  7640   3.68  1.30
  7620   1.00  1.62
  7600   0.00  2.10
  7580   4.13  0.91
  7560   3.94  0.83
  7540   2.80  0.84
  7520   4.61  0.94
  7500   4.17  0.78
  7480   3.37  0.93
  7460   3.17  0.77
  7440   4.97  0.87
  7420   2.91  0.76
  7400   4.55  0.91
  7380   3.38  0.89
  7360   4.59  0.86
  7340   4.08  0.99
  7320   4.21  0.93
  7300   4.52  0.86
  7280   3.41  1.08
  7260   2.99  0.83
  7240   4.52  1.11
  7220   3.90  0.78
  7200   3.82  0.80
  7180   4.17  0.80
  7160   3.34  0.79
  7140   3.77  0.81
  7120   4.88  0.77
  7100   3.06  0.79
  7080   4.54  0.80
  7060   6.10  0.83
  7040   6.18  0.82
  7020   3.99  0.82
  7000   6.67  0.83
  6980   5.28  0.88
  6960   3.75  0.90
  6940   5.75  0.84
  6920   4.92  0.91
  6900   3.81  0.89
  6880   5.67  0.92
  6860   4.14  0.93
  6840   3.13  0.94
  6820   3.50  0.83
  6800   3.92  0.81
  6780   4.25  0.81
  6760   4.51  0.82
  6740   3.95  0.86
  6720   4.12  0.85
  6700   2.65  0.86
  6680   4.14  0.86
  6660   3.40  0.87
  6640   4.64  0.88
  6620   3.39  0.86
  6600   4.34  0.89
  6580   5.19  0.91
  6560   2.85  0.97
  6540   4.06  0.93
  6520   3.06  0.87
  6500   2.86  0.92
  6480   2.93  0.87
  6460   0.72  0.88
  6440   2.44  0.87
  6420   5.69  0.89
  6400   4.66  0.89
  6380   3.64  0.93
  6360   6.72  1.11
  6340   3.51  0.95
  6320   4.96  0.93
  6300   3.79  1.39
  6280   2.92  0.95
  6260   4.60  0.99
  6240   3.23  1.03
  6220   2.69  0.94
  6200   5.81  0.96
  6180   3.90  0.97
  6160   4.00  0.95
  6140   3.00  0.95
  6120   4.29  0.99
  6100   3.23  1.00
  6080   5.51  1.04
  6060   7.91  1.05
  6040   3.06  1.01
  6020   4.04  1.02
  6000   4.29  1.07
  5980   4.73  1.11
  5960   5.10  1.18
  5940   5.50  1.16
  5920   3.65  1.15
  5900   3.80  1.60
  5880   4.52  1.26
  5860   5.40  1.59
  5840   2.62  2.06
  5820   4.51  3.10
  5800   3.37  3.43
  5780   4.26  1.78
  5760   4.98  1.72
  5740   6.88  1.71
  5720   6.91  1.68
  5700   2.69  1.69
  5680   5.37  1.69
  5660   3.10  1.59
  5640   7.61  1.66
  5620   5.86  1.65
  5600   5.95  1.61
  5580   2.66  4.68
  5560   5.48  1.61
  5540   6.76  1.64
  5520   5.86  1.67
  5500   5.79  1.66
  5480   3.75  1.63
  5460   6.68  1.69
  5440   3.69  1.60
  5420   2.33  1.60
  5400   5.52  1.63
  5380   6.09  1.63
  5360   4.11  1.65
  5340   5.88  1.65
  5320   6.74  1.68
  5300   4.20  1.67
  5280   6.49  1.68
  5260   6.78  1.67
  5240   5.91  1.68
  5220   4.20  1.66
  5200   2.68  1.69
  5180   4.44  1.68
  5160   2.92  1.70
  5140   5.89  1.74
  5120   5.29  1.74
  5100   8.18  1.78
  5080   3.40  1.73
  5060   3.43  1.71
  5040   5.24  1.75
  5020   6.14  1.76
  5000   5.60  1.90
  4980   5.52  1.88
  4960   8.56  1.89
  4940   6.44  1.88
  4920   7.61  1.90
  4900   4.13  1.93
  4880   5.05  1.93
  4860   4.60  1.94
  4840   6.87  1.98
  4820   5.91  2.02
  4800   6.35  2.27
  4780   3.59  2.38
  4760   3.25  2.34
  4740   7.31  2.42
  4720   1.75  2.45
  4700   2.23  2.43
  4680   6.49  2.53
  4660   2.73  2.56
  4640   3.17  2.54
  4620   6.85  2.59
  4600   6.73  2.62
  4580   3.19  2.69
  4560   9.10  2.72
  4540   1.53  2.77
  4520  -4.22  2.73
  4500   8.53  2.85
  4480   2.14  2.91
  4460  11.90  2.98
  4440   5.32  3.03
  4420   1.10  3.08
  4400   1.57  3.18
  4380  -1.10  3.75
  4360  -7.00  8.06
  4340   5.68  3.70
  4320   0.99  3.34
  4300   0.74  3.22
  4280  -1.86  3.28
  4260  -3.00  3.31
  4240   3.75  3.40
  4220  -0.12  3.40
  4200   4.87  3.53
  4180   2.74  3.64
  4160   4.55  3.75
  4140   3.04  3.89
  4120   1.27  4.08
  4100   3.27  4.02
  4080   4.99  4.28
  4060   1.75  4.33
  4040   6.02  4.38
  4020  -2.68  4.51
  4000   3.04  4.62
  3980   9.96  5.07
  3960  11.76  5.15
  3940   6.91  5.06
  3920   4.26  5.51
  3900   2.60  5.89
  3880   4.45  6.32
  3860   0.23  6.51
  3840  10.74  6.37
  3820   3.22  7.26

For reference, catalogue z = 0.20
